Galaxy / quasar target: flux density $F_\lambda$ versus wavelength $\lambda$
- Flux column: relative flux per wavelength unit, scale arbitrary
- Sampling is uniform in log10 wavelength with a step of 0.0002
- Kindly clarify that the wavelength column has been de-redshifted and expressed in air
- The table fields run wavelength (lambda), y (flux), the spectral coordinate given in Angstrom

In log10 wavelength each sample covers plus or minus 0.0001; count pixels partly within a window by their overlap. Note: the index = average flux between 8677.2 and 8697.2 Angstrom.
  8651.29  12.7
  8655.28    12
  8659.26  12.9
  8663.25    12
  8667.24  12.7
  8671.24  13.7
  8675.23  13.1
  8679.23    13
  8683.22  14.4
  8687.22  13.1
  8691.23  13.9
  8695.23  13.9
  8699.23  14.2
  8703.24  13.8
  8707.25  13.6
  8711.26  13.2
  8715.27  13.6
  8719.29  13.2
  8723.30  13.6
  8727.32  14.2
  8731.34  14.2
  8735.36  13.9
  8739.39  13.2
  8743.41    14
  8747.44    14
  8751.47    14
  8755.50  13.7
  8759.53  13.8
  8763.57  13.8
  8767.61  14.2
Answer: 13.7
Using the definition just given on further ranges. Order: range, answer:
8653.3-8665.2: 12.3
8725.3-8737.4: 14.1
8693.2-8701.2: 14.1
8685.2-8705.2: 13.8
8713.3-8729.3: 13.6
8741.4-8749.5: 14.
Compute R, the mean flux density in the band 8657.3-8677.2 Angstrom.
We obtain 12.9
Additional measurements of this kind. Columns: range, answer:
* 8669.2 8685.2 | 13.5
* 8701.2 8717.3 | 13.5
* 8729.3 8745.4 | 13.8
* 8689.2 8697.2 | 13.9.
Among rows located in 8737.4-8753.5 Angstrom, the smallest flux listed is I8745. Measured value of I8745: 13.2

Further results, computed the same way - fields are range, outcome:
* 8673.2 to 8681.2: 13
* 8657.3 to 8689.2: 12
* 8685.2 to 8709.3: 13.1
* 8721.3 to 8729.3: 13.6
